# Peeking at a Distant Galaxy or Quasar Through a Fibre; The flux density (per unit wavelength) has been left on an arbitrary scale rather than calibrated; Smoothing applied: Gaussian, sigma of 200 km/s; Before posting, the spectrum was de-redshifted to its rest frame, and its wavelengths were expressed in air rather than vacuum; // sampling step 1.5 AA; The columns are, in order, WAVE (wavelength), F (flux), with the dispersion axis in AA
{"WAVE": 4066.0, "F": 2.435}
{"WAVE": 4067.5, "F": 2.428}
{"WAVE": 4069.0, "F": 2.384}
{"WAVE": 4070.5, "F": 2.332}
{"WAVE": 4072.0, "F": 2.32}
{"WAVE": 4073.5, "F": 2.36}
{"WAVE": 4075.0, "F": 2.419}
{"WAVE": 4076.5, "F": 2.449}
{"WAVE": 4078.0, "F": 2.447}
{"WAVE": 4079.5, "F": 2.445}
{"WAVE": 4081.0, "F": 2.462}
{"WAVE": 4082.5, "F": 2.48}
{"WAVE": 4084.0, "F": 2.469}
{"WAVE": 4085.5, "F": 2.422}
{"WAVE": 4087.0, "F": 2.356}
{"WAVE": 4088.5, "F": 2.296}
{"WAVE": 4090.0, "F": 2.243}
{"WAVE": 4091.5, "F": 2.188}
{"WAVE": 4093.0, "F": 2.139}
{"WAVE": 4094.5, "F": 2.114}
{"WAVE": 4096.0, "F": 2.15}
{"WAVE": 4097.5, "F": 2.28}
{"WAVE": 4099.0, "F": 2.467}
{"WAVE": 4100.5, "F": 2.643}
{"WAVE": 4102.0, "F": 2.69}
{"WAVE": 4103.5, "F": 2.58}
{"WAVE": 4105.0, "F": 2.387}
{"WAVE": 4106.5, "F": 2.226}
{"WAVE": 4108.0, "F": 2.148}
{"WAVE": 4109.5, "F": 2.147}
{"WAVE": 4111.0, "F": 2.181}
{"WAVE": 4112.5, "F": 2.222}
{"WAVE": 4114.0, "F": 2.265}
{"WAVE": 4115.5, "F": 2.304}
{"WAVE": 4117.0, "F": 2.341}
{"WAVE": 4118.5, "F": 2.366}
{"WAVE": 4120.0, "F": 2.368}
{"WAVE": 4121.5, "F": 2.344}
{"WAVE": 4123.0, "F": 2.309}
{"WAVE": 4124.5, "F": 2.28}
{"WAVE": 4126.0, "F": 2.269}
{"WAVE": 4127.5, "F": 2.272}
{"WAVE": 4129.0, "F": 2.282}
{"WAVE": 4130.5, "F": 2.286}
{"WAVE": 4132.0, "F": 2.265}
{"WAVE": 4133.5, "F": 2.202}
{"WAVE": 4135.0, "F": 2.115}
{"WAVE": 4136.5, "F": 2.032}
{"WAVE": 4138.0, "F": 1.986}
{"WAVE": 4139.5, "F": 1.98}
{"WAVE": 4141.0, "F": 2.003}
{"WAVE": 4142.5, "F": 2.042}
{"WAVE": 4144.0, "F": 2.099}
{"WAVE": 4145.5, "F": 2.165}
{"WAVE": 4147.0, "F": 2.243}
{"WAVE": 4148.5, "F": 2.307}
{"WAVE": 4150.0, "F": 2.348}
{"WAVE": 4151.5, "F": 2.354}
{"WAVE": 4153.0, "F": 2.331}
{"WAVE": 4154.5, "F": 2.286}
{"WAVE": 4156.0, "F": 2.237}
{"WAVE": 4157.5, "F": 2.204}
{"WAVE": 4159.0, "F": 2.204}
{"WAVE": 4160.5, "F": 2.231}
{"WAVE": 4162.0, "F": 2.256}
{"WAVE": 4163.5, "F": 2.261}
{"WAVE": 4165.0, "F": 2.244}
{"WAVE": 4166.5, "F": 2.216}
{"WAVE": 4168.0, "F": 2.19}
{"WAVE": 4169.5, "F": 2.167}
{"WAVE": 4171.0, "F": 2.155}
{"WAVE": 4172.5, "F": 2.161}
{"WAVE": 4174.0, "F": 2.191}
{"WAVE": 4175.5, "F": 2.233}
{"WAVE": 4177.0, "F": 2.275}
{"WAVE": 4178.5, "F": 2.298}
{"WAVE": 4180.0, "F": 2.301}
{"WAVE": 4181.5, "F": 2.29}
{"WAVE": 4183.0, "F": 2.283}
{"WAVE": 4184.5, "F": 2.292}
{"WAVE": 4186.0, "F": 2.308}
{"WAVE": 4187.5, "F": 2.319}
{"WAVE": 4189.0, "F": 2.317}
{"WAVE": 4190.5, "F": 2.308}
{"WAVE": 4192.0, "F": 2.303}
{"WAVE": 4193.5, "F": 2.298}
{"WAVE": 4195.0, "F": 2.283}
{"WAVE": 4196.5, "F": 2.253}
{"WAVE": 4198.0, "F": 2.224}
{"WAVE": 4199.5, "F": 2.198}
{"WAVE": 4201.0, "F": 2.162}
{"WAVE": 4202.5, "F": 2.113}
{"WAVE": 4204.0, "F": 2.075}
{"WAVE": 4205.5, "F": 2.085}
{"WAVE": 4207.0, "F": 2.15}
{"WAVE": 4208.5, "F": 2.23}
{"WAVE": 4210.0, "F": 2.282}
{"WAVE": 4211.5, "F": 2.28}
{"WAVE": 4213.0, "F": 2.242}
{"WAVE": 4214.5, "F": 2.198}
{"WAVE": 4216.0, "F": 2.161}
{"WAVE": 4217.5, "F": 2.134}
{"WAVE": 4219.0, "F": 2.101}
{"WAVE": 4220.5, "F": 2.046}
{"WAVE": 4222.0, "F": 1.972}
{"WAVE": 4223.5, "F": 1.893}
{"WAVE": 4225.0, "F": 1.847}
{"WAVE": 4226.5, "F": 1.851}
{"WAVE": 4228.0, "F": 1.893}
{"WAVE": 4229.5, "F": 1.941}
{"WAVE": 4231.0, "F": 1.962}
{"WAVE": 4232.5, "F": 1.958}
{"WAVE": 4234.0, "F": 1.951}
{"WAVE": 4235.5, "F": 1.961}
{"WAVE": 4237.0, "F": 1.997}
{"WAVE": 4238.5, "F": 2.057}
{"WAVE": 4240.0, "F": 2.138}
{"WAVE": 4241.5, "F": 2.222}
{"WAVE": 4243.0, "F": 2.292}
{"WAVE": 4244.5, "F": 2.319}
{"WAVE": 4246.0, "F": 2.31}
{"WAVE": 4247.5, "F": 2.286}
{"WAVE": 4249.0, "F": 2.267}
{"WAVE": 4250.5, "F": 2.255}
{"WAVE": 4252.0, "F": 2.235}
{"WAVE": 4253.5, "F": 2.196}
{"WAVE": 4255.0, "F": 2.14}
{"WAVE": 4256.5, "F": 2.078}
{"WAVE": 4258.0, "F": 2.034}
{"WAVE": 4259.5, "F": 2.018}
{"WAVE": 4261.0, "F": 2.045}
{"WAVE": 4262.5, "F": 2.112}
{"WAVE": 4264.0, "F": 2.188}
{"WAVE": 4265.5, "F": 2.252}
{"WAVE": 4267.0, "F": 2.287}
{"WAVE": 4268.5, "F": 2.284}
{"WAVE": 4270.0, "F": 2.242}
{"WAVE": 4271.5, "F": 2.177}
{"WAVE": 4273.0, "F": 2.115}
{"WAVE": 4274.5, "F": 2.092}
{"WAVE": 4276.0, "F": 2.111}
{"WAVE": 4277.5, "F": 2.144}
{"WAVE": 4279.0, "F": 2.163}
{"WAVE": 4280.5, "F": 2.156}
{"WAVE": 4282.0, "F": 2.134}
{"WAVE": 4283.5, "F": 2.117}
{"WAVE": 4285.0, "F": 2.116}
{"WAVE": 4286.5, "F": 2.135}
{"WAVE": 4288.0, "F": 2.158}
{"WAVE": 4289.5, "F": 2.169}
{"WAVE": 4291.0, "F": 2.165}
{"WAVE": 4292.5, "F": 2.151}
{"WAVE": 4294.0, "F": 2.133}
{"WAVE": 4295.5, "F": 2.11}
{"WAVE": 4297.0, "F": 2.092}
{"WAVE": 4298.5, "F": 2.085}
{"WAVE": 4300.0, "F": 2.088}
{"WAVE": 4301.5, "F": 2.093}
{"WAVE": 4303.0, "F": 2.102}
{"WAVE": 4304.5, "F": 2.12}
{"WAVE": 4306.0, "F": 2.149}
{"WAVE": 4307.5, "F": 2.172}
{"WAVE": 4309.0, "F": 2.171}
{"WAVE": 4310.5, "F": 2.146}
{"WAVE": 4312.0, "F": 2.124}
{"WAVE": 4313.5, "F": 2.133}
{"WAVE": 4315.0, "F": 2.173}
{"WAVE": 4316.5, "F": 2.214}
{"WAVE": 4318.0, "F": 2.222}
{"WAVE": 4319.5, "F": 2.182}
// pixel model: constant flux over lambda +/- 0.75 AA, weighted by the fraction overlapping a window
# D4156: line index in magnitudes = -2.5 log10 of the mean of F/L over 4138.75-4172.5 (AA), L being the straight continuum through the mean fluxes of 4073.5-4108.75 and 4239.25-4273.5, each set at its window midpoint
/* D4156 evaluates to 0.05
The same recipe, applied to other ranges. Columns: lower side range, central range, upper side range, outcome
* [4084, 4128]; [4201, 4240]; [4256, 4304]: 0.071 mag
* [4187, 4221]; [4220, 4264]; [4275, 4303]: 0.046 mag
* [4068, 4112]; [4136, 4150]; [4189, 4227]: 0.076 mag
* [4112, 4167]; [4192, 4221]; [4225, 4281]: -0.011 mag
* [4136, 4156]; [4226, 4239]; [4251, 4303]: 0.106 mag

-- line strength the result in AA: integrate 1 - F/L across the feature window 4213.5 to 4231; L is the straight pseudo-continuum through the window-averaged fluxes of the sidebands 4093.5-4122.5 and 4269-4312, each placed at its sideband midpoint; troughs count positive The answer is 1.6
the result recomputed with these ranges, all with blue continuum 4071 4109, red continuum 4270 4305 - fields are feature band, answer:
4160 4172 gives 0.3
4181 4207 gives 0.0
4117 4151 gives 1.5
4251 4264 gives 0.3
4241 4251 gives -0.5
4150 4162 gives 0.1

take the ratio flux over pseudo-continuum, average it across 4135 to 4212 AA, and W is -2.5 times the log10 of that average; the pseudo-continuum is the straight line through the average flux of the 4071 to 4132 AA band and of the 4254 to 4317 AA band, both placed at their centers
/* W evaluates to 0.021 mag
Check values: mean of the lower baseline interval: 2.33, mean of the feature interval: 2.22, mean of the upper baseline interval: 2.14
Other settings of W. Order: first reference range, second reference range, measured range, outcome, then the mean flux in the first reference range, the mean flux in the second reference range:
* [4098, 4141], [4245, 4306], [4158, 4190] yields -0.006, 2.28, 2.15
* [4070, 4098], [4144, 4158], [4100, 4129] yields -0.012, 2.34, 2.27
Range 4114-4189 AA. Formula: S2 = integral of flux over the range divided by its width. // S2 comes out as 2.24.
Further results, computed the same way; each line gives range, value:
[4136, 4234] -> 2.17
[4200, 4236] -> 2.06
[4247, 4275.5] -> 2.17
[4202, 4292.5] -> 2.13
